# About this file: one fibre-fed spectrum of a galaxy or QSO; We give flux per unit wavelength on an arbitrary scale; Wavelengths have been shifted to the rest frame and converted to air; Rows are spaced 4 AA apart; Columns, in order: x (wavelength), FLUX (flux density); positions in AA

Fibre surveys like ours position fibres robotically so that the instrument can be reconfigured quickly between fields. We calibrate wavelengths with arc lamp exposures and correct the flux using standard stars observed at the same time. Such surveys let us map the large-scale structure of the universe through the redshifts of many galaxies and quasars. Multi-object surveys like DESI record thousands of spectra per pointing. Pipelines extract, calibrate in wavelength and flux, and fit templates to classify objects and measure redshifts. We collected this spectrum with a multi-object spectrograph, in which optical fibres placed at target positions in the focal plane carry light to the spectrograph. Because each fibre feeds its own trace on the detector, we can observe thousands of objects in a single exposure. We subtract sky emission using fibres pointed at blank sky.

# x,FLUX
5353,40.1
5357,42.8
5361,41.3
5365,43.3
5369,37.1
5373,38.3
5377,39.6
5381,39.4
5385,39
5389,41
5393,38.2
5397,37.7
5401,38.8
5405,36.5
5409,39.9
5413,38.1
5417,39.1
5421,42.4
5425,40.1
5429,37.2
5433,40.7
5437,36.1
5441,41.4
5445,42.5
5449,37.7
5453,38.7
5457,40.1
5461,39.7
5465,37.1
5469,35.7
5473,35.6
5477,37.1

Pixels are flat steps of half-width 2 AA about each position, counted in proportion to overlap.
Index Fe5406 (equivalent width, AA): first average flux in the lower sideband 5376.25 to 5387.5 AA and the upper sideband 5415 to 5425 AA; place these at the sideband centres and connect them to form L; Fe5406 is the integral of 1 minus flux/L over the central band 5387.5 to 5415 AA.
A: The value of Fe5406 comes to 0.99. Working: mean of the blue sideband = 39.4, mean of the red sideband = 40.6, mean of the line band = 38.6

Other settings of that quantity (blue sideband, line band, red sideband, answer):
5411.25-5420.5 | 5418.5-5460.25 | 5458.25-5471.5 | -1.4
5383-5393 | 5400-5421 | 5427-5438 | 0.0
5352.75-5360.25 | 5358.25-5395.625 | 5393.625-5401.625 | 0.2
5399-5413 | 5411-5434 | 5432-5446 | -0.2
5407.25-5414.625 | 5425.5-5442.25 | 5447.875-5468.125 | 0.0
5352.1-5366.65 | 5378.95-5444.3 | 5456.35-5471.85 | 1.2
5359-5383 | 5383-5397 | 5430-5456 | 0.2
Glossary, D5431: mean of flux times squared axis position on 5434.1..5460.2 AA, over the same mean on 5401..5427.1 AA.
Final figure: 1.0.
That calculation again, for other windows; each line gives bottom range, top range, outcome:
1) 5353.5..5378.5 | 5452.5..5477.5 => 0.97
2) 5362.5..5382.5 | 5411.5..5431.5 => 1.01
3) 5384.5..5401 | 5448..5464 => 1.03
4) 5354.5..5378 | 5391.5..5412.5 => 0.96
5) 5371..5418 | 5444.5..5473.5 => 1.01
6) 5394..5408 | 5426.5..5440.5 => 1.03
